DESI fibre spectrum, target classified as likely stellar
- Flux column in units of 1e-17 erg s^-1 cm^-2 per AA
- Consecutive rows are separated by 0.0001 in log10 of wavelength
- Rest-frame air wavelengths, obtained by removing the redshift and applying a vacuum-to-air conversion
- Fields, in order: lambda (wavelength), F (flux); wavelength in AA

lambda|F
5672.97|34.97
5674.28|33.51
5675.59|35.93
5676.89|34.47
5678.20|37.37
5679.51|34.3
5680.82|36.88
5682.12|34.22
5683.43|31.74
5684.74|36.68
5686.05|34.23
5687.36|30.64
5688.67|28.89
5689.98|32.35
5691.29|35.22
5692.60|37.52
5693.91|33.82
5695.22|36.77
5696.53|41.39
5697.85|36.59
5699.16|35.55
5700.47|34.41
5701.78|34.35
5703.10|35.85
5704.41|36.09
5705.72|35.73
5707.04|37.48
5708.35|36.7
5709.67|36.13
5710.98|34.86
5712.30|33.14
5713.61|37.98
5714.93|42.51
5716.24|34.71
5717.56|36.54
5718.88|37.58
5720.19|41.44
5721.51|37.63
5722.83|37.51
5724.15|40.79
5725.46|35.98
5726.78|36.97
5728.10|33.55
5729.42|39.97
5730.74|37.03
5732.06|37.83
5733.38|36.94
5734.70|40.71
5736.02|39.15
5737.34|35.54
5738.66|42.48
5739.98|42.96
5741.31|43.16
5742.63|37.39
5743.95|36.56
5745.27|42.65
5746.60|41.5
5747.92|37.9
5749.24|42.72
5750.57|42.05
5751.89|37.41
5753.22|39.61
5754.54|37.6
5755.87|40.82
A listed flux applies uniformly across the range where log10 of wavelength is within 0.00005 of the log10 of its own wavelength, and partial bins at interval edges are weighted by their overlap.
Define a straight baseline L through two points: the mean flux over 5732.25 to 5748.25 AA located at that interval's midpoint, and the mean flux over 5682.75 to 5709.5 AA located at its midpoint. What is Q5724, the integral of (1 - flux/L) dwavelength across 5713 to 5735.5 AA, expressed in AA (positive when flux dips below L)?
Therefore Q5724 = 0.0 AA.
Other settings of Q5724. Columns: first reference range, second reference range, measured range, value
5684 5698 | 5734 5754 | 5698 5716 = 0.11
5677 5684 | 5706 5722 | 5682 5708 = 0.64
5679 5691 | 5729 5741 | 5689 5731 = -0.38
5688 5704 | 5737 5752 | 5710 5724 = 0.00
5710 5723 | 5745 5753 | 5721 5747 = 0.18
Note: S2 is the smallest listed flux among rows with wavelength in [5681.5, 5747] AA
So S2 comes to 28.89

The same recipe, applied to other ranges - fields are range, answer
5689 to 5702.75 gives 32.35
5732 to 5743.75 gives 35.54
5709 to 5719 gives 33.14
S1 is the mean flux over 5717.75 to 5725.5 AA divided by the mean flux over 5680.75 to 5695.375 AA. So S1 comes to 1.14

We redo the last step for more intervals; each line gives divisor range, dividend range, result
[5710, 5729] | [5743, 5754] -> 1.07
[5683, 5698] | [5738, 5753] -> 1.17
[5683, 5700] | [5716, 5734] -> 1.08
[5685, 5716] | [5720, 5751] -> 1.10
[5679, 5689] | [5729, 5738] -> 1.14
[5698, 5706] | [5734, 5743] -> 1.14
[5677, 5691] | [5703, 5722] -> 1.09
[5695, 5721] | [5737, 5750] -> 1.10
